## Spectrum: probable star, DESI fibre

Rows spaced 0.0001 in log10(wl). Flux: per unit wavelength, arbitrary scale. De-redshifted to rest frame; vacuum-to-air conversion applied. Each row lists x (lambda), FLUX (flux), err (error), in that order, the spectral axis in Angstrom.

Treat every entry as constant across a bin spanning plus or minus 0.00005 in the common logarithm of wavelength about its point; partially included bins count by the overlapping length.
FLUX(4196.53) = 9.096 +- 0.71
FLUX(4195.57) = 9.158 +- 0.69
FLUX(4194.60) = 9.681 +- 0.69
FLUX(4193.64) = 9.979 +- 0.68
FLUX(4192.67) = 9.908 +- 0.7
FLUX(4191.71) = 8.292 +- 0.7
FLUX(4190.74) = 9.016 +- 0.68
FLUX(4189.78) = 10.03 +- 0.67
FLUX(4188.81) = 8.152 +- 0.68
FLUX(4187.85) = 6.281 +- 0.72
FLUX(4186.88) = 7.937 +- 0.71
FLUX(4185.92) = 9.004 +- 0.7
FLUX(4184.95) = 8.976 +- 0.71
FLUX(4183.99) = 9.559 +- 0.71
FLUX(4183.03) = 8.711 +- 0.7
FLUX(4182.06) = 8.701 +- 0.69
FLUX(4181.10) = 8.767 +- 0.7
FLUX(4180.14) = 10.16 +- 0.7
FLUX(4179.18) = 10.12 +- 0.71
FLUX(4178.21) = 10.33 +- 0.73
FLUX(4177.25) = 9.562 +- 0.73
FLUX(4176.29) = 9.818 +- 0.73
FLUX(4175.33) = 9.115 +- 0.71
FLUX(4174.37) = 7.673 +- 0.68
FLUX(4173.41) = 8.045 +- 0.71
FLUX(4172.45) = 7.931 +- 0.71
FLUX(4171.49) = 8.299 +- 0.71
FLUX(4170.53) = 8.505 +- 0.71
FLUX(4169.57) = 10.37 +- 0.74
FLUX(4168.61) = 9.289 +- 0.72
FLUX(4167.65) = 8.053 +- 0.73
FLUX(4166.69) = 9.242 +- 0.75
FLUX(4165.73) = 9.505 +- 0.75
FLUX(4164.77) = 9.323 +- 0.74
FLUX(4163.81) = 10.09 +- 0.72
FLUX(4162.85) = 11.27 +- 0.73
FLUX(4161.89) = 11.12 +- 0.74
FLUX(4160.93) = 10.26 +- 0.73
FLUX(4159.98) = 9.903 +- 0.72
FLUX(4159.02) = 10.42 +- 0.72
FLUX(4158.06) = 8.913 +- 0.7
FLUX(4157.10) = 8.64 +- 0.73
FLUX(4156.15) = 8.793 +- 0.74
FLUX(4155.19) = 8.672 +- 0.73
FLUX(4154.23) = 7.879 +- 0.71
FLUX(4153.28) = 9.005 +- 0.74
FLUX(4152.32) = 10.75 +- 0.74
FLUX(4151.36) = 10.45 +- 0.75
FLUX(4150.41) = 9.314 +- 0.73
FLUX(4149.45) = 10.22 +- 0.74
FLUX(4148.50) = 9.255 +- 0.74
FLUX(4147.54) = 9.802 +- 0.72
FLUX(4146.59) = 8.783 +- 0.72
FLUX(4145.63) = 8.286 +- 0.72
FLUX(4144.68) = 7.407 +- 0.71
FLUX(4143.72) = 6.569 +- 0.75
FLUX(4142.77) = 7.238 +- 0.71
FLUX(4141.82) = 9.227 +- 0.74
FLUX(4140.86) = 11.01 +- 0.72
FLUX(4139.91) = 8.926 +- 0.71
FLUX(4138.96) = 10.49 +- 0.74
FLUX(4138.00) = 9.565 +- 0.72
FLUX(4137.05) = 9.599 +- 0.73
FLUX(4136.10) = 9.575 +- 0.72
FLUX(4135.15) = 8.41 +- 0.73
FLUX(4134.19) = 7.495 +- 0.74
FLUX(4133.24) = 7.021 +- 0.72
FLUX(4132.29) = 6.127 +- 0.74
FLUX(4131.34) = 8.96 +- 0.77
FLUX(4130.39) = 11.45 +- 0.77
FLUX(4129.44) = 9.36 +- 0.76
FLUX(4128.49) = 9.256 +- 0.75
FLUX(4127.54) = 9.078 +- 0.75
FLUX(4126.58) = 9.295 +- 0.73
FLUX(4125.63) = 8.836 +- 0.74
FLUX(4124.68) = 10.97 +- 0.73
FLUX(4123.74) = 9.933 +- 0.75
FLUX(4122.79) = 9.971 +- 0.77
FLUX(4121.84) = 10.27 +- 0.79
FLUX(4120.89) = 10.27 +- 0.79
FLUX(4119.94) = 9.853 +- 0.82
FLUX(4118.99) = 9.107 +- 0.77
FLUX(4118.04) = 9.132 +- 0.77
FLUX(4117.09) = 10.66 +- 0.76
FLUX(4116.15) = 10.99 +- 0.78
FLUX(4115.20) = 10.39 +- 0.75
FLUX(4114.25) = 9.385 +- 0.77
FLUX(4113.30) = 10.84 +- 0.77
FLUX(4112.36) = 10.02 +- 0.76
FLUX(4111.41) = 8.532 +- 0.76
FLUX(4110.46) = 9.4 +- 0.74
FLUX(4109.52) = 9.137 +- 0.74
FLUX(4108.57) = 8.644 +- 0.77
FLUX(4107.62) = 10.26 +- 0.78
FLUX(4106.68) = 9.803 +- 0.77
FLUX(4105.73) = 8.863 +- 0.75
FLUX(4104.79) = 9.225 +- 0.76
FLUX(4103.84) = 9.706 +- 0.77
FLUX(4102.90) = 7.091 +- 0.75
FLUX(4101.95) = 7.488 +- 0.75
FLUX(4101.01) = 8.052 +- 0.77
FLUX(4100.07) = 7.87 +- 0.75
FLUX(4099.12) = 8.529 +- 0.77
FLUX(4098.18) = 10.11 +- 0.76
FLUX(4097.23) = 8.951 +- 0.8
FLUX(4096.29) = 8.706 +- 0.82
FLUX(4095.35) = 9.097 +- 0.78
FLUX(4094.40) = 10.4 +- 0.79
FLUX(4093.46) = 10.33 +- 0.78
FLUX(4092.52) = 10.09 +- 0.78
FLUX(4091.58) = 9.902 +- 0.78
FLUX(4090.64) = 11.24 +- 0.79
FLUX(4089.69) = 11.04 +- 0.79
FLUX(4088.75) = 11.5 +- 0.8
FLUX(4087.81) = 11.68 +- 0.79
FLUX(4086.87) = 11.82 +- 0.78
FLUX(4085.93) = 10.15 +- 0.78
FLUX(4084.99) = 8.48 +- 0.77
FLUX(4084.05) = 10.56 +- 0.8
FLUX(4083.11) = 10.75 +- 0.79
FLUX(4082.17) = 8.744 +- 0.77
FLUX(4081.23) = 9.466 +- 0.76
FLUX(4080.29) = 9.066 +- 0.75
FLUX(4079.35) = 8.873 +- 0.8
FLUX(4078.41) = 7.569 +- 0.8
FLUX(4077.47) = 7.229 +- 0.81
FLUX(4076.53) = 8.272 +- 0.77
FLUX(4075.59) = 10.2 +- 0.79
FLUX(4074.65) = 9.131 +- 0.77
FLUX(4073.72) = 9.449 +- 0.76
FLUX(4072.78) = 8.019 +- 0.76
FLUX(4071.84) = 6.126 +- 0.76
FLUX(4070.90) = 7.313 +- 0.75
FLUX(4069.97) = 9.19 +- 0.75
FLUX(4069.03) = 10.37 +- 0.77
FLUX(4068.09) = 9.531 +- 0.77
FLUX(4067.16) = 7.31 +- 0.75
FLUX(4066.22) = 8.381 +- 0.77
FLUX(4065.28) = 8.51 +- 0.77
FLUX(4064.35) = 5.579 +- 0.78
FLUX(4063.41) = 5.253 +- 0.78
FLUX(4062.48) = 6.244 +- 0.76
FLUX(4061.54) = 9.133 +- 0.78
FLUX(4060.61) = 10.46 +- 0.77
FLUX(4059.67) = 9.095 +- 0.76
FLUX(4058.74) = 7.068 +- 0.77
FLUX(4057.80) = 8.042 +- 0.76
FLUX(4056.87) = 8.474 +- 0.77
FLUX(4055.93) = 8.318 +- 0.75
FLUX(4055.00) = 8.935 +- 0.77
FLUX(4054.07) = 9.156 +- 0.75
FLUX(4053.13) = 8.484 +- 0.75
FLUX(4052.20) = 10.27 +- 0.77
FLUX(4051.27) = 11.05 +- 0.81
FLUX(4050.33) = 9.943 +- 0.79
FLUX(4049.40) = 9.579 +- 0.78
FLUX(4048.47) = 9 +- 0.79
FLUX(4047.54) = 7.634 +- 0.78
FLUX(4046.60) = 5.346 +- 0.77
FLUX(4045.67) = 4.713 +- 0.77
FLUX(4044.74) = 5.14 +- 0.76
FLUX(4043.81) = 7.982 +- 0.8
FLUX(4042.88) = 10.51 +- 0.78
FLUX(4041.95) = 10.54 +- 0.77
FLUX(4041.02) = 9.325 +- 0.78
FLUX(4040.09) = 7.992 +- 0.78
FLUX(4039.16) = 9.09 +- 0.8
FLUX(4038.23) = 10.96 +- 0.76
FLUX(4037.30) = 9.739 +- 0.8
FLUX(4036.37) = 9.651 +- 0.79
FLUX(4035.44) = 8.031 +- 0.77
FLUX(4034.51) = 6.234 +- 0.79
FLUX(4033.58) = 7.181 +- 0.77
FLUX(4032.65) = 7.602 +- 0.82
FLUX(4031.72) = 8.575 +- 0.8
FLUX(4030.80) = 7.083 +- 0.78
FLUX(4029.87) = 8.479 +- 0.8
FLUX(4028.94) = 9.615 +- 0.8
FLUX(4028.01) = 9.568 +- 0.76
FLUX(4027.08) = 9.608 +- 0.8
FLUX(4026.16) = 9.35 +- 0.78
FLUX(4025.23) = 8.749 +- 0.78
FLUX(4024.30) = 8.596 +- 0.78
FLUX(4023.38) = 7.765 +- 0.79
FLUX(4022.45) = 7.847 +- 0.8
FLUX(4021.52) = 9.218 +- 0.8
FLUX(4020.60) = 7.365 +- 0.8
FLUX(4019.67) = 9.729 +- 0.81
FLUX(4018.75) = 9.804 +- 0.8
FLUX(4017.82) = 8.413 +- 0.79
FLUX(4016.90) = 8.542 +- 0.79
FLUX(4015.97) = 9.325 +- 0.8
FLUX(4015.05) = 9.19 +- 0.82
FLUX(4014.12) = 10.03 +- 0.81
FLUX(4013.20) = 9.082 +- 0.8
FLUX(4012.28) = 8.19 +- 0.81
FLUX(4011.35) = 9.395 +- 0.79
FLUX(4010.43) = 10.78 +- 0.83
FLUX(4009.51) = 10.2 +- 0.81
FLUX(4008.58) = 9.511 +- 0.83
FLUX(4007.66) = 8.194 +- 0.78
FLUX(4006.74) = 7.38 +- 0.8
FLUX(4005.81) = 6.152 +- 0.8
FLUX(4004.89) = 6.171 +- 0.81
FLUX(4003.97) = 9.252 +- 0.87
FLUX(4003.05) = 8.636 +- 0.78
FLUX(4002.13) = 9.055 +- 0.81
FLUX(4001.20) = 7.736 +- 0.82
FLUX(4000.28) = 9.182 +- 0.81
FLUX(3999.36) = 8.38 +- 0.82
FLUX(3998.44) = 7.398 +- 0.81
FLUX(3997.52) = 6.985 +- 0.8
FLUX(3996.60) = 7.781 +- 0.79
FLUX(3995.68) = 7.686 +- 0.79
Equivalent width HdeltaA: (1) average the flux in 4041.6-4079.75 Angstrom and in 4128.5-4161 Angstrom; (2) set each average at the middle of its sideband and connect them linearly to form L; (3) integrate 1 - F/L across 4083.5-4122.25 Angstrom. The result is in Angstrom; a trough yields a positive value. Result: -4.5 Angstrom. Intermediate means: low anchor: 8.32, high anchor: 9.04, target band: 9.7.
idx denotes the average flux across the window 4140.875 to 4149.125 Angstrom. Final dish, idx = 8.51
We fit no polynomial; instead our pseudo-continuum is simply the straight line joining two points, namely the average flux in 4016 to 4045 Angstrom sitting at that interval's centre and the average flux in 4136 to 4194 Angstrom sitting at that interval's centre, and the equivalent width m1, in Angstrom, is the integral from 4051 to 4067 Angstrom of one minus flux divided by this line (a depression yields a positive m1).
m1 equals 0.8 Angstrom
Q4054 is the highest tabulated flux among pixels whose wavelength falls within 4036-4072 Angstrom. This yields 11.05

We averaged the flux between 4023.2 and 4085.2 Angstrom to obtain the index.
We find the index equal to 8.54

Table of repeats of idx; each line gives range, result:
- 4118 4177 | 9.22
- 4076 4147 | 9.34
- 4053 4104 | 8.92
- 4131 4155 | 8.85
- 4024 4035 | 8.38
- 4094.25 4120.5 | 9.28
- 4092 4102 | 9.13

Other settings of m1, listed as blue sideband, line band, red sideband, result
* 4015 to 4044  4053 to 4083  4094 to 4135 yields 2.1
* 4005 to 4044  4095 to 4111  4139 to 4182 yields 0.3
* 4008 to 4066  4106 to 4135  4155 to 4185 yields -1.3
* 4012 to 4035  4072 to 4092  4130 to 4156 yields -1.9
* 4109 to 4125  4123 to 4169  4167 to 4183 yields 1.2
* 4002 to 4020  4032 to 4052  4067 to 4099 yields 1.4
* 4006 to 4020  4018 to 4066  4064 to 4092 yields 3.6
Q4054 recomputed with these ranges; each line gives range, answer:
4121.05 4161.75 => 11.45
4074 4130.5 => 11.82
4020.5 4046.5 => 10.96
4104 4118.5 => 10.99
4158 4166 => 11.27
